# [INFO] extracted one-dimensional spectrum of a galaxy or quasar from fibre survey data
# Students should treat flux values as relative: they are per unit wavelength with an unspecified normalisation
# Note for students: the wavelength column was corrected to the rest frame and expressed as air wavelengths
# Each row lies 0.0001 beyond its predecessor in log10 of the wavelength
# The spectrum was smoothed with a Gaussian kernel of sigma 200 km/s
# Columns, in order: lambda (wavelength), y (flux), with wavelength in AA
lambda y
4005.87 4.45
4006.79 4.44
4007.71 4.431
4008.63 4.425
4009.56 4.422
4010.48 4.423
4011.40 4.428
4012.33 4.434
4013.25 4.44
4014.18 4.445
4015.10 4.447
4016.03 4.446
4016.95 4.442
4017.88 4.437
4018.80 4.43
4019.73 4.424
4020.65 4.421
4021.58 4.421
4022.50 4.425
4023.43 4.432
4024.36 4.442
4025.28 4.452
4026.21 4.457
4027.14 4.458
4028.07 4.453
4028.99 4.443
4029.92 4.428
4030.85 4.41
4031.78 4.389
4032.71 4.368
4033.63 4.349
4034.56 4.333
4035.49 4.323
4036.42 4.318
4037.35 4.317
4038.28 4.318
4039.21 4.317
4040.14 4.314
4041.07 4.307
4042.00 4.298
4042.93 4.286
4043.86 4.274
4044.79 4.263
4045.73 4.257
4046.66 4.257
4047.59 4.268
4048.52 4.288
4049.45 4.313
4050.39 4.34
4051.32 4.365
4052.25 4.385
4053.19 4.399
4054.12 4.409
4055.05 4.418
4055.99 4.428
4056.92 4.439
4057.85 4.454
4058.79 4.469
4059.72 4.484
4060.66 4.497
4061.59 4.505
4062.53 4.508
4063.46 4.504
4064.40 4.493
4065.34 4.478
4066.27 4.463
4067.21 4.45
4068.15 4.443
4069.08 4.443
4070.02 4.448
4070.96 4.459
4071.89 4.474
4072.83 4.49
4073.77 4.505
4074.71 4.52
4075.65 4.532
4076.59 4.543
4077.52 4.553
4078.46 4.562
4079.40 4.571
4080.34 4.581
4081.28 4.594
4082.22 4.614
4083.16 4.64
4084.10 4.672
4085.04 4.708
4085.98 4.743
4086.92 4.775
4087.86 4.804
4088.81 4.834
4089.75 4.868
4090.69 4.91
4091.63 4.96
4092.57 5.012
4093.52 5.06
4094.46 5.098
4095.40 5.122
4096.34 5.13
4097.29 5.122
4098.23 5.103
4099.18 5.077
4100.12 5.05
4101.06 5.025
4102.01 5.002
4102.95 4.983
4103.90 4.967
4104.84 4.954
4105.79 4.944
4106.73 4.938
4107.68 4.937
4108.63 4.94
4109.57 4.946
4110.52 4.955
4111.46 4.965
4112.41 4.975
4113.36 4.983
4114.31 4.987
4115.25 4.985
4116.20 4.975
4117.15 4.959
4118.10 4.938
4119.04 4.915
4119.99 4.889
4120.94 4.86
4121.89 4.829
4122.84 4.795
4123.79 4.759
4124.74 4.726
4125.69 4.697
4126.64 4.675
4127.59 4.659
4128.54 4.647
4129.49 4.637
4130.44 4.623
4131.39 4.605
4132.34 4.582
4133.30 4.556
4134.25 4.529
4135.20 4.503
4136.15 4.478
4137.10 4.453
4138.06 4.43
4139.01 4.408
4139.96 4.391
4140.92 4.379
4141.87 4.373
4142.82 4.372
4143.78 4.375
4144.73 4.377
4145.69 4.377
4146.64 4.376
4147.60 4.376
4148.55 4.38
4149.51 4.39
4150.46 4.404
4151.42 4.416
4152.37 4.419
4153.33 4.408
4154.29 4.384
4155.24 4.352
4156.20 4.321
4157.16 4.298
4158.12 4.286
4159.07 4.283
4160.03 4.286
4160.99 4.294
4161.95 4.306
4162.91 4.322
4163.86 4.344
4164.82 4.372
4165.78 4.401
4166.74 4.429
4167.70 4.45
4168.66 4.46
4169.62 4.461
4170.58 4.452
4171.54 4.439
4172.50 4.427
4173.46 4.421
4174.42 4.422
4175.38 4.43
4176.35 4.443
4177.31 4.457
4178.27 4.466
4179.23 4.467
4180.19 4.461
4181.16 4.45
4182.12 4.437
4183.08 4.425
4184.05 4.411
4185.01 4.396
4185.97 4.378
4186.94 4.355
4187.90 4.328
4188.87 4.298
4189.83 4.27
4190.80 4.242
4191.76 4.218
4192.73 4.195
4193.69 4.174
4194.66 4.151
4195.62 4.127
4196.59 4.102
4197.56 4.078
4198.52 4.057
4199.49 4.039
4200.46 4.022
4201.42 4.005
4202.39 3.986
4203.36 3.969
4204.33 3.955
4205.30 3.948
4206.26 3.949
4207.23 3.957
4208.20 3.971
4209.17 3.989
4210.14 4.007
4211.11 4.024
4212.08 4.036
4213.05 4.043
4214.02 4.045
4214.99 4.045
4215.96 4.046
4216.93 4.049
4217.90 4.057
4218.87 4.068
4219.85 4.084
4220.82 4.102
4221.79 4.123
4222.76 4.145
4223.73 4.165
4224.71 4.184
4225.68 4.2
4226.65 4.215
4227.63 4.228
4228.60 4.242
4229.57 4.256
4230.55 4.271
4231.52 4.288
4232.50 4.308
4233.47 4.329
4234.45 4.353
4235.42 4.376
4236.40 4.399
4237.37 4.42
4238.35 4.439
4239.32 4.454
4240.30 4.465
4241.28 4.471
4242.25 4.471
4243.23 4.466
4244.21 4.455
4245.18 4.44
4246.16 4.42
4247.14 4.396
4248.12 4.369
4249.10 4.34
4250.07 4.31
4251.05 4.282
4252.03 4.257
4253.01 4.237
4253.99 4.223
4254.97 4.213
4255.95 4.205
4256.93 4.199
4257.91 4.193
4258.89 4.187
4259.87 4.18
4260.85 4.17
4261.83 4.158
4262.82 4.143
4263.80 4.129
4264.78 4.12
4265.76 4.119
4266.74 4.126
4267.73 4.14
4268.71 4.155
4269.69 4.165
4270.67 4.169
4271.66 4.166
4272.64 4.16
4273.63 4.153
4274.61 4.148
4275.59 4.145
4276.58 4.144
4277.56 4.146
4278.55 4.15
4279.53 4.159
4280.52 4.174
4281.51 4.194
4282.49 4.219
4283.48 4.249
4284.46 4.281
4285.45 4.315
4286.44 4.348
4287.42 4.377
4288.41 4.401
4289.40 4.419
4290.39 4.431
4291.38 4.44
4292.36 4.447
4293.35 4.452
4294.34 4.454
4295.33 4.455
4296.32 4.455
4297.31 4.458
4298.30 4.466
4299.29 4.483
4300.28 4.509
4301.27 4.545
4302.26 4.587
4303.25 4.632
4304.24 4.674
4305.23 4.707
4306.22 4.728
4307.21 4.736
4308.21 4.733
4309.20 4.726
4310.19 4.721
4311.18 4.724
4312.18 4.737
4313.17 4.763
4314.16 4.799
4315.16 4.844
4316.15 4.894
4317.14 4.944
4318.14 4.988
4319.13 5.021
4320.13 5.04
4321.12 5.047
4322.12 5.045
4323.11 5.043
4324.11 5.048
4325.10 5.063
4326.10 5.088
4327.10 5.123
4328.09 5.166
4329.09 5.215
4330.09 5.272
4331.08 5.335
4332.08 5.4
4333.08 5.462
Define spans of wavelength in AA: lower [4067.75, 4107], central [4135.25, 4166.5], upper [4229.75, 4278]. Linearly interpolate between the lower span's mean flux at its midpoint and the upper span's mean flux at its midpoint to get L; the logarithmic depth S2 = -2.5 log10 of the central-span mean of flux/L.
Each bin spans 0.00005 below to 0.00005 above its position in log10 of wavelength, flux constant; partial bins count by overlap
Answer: 0.05 mag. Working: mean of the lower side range 4.78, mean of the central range 4.37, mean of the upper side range 4.27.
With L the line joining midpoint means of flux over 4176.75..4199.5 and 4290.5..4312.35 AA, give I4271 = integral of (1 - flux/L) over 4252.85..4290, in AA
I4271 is 2.5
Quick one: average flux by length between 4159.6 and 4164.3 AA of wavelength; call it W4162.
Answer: 4.31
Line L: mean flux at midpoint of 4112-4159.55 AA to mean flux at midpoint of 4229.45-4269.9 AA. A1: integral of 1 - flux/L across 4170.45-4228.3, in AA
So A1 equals 2.9 AA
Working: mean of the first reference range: 4.57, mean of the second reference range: 4.29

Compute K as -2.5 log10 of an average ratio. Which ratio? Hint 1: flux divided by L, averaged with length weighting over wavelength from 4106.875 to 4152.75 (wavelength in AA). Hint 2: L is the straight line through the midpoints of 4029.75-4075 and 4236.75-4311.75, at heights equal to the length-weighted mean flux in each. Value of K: -0.066 mag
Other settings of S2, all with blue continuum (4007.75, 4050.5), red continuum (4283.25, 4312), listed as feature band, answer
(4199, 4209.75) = 0.13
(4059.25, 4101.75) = -0.07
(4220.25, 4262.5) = 0.05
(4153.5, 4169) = 0.02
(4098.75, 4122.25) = -0.13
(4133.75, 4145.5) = 0.00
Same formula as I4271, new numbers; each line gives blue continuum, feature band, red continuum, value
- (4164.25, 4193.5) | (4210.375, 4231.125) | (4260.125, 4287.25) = 0.8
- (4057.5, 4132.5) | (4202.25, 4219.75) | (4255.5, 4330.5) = 2.3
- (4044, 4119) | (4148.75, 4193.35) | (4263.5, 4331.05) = 2.5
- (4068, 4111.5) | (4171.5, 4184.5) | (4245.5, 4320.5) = 0.5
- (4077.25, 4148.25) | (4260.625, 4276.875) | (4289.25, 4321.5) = 1.9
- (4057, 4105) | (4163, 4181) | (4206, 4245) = -0.2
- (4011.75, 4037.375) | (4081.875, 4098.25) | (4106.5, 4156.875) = -1.3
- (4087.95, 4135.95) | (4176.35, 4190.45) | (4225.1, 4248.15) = 0.6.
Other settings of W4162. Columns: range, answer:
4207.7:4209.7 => 3.97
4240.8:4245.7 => 4.47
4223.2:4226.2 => 4.18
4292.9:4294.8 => 4.45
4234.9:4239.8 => 4.42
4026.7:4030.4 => 4.45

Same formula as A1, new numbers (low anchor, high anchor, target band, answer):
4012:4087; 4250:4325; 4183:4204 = 1.2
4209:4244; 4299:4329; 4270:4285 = 1.3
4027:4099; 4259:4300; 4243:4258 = -0.1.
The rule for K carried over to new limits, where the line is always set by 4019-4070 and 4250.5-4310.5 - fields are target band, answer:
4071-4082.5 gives -0.04 mag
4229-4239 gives 0.00 mag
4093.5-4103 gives -0.16 mag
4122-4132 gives -0.08 mag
